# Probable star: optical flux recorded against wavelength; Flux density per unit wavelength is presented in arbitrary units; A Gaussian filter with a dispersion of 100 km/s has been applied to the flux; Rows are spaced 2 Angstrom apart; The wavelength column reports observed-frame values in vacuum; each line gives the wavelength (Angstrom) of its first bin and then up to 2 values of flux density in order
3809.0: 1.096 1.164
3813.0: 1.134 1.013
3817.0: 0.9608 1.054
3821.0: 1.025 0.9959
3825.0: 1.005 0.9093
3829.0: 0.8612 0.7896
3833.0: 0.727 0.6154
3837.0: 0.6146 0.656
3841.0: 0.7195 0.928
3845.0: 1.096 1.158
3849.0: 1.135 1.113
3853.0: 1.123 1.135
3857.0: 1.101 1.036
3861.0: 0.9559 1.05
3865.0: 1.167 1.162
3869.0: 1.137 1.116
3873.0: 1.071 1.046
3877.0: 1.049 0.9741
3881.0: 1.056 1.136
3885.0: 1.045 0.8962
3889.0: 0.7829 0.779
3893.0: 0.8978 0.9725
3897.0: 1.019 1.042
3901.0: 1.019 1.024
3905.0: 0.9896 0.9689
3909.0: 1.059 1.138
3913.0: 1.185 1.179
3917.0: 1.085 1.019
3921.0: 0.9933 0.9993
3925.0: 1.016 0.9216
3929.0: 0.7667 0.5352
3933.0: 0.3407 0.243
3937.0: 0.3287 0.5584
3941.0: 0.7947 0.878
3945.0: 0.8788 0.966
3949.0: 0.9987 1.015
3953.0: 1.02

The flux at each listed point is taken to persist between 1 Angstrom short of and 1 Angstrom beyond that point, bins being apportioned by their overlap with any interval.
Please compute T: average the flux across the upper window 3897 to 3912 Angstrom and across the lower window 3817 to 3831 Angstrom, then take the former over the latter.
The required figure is 1.08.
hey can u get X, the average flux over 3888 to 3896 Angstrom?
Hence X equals 0.858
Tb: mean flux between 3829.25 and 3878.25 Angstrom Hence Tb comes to 0.986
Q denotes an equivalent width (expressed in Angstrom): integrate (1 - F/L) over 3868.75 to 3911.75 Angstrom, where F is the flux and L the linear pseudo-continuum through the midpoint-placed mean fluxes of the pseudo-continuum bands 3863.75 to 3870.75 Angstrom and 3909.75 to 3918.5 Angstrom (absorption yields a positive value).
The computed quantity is 5.1 Angstrom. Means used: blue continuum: 1.15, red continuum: 1.14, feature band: 1.01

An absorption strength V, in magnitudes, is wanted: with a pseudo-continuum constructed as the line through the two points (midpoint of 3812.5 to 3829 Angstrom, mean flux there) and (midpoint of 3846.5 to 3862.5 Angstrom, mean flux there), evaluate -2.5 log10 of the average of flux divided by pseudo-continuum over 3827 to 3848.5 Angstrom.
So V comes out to 0.25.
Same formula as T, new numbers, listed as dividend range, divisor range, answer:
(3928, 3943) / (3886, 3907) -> 0.57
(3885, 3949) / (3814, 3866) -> 0.92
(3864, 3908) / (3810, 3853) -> 1.08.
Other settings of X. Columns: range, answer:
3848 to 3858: 1.12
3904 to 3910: 1.01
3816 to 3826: 1.01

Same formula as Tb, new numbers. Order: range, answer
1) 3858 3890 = 1.04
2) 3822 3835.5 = 0.852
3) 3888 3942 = 0.876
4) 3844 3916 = 1.05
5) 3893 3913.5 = 1.03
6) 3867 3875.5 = 1.1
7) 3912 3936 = 0.857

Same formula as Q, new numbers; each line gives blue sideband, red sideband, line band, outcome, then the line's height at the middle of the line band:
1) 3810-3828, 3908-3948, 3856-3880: -3.20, 0.946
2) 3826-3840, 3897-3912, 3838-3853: -3.57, 0.79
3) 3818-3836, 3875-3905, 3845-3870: -4.66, 0.932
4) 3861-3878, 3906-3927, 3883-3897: 2.02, 1.08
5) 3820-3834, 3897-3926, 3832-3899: -1.03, 0.969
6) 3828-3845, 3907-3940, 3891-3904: -2.60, 0.816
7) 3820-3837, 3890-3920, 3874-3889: -0.64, 0.972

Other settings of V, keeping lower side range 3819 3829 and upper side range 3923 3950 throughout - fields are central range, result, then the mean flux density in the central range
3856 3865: -0.174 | 1.05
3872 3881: -0.206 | 1.04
